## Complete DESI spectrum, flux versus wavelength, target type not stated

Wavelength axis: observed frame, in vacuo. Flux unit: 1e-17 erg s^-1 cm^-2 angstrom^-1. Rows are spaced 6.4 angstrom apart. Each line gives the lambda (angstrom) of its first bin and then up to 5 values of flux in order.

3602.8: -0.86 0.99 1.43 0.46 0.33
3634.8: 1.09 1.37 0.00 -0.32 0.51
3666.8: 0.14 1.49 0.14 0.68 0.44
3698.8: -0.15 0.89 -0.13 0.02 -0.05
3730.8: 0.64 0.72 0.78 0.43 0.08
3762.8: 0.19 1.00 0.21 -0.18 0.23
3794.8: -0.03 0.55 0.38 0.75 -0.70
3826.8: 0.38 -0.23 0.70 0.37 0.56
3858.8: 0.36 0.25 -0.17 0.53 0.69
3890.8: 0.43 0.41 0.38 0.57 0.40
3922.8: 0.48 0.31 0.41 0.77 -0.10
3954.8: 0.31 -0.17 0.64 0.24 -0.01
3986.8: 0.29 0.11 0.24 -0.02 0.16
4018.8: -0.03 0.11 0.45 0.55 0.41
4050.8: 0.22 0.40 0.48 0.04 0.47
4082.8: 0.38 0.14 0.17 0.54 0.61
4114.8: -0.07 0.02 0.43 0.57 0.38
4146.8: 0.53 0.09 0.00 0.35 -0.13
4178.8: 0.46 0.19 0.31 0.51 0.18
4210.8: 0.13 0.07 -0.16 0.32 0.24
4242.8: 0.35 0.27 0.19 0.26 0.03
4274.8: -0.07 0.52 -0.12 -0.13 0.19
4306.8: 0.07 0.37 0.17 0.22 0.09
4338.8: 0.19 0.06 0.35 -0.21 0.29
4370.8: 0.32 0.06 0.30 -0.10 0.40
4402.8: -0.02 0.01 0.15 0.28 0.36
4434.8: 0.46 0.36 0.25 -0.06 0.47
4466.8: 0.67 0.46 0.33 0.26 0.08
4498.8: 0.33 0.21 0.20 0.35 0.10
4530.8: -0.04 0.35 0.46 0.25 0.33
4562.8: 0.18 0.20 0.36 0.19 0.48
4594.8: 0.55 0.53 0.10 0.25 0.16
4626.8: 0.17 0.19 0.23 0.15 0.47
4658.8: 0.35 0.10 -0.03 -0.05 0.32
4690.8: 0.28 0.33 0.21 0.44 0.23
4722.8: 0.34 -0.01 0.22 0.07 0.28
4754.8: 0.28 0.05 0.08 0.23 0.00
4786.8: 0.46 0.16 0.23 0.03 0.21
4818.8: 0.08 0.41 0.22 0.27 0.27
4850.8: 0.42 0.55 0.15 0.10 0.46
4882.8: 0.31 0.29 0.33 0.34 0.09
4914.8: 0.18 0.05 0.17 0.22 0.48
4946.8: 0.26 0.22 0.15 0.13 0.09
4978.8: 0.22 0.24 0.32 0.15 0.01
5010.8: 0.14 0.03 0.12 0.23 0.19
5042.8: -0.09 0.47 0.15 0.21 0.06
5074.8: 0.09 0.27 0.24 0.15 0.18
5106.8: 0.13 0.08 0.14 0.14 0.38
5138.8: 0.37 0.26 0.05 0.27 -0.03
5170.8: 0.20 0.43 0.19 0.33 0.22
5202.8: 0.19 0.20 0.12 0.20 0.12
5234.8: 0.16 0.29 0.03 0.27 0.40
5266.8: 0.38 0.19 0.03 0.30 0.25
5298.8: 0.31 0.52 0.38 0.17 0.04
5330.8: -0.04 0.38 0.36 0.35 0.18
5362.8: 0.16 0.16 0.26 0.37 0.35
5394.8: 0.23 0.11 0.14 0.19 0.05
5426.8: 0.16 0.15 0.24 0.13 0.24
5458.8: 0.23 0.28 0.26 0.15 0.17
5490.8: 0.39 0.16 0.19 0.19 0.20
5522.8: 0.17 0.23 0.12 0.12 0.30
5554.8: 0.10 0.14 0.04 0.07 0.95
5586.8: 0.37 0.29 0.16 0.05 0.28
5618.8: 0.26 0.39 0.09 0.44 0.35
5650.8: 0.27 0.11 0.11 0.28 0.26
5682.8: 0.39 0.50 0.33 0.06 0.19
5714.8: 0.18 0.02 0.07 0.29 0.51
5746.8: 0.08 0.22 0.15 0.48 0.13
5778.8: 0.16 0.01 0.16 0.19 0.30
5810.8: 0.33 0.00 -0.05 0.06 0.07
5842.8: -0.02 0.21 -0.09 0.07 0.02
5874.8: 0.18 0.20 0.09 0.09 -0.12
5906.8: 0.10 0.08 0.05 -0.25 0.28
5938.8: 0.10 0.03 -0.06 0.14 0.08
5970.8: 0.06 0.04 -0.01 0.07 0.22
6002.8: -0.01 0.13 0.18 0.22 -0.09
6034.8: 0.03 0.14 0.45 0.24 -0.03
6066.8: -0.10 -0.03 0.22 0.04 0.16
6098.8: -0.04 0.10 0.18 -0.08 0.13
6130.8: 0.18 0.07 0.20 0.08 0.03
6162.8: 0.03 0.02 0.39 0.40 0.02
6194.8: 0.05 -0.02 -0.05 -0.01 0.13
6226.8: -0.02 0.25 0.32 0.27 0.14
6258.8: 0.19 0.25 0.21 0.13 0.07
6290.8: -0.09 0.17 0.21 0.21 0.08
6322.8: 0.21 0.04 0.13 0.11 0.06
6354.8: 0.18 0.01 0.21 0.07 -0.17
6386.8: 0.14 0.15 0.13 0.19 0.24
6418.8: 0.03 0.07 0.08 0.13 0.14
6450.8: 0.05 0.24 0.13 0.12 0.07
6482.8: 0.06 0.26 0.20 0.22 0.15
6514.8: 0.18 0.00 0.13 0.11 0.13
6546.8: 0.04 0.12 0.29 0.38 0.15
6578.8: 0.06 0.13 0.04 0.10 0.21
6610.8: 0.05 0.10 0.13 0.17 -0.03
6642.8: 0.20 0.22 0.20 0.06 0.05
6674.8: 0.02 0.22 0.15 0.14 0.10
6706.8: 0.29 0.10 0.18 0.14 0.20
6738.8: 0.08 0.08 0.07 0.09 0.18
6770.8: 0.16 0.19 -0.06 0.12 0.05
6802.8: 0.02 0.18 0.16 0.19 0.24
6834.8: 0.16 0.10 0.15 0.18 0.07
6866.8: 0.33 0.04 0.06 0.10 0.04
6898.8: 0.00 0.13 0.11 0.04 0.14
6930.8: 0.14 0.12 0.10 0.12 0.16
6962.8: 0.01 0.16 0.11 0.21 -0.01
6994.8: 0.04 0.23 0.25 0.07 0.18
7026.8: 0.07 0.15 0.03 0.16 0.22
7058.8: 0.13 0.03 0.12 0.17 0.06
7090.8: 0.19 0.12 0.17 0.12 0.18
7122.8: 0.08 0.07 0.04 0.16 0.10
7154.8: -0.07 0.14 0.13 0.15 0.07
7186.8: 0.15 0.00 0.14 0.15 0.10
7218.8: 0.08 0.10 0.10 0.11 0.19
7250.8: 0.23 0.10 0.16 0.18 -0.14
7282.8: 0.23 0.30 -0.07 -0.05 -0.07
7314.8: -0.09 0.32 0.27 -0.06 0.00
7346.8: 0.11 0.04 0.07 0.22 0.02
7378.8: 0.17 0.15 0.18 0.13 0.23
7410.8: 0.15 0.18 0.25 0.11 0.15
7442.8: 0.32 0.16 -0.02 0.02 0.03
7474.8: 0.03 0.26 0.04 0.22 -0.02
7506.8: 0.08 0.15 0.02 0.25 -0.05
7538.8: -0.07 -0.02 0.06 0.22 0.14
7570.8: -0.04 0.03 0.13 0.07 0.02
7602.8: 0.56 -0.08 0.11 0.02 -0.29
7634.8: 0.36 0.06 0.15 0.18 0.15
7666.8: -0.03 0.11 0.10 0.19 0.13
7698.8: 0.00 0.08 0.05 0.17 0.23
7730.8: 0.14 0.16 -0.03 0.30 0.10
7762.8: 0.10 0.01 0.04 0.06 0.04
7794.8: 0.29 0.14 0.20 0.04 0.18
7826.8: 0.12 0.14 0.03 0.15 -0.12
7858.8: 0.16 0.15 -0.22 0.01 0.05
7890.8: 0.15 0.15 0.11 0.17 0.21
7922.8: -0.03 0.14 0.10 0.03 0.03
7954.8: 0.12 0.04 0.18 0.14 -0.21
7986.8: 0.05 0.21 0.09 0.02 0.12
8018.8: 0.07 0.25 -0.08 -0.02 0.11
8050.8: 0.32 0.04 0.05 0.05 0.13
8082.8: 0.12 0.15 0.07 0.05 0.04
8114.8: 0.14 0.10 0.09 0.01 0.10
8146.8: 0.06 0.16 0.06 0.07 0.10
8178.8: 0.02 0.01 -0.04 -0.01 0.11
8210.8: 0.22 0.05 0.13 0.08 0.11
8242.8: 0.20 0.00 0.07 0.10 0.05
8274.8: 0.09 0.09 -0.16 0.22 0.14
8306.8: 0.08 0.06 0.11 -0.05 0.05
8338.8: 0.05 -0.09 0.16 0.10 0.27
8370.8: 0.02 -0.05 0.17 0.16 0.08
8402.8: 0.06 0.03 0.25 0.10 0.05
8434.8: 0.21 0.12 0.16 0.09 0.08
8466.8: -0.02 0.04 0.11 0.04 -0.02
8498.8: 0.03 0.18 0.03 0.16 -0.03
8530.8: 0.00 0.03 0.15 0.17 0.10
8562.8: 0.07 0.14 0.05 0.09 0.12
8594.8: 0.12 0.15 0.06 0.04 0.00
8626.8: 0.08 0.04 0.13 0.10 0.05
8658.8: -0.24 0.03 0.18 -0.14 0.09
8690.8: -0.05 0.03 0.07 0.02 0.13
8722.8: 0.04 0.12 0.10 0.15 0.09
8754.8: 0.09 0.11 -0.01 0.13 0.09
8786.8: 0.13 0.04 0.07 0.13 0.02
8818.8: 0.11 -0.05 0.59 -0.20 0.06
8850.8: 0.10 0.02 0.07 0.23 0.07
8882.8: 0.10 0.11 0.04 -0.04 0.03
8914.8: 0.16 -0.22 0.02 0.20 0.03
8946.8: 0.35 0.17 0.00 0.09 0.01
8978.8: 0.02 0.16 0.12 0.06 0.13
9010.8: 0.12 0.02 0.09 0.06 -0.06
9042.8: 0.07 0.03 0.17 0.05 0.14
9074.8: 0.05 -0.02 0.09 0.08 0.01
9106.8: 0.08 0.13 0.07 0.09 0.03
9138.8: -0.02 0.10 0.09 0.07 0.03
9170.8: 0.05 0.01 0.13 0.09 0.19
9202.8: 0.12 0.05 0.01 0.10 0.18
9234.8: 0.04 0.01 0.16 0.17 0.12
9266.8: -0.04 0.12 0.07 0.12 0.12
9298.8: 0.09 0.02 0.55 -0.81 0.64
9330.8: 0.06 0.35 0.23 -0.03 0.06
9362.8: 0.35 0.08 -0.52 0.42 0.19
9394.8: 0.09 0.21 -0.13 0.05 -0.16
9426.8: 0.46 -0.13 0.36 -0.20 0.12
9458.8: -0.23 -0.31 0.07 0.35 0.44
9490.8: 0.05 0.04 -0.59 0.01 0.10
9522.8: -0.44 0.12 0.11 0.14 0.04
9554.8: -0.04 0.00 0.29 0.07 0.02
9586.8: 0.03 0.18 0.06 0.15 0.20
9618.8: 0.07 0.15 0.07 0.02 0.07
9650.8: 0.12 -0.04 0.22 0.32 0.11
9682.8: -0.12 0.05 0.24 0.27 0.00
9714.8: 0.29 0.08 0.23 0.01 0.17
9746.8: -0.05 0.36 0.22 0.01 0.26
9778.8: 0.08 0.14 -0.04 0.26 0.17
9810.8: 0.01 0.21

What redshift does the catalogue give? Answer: 0.18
